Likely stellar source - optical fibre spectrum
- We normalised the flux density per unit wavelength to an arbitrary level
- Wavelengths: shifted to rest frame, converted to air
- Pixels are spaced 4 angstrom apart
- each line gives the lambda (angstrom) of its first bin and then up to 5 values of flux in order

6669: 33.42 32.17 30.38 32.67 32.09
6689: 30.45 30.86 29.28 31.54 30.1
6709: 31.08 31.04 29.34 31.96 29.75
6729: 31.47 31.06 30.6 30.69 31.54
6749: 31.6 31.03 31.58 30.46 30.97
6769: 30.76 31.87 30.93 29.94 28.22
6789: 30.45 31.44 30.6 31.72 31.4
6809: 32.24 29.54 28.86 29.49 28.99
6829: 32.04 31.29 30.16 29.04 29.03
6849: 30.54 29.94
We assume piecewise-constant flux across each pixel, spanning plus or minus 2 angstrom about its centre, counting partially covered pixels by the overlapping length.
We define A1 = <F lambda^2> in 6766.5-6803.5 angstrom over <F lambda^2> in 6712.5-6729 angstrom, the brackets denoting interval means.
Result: 1.0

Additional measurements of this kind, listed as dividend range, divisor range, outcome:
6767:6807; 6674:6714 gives 1.02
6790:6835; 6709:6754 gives 1.02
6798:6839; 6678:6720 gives 1.03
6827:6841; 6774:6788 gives 1.05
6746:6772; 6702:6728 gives 1.03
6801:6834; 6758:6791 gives 1.01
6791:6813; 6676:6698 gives 1.04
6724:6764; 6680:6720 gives 1.02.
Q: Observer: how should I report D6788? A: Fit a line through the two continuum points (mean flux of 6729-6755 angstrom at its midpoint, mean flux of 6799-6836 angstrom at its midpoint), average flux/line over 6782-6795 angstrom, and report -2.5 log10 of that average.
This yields 0.03 mag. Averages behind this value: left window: 31.1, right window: 30.6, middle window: 30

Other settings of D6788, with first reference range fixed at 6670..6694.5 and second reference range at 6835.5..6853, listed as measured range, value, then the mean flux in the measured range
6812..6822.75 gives 0.03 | 29.3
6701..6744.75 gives 0.01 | 30.8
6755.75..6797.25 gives -0.01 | 30.6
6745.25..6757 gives -0.02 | 31.4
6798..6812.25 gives -0.05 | 31.5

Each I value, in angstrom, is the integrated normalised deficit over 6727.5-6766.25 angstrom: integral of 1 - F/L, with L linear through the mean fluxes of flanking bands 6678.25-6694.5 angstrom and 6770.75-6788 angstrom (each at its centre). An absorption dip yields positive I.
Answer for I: -0.52 angstrom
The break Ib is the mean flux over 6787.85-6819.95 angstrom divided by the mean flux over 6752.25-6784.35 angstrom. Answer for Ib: 1.00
